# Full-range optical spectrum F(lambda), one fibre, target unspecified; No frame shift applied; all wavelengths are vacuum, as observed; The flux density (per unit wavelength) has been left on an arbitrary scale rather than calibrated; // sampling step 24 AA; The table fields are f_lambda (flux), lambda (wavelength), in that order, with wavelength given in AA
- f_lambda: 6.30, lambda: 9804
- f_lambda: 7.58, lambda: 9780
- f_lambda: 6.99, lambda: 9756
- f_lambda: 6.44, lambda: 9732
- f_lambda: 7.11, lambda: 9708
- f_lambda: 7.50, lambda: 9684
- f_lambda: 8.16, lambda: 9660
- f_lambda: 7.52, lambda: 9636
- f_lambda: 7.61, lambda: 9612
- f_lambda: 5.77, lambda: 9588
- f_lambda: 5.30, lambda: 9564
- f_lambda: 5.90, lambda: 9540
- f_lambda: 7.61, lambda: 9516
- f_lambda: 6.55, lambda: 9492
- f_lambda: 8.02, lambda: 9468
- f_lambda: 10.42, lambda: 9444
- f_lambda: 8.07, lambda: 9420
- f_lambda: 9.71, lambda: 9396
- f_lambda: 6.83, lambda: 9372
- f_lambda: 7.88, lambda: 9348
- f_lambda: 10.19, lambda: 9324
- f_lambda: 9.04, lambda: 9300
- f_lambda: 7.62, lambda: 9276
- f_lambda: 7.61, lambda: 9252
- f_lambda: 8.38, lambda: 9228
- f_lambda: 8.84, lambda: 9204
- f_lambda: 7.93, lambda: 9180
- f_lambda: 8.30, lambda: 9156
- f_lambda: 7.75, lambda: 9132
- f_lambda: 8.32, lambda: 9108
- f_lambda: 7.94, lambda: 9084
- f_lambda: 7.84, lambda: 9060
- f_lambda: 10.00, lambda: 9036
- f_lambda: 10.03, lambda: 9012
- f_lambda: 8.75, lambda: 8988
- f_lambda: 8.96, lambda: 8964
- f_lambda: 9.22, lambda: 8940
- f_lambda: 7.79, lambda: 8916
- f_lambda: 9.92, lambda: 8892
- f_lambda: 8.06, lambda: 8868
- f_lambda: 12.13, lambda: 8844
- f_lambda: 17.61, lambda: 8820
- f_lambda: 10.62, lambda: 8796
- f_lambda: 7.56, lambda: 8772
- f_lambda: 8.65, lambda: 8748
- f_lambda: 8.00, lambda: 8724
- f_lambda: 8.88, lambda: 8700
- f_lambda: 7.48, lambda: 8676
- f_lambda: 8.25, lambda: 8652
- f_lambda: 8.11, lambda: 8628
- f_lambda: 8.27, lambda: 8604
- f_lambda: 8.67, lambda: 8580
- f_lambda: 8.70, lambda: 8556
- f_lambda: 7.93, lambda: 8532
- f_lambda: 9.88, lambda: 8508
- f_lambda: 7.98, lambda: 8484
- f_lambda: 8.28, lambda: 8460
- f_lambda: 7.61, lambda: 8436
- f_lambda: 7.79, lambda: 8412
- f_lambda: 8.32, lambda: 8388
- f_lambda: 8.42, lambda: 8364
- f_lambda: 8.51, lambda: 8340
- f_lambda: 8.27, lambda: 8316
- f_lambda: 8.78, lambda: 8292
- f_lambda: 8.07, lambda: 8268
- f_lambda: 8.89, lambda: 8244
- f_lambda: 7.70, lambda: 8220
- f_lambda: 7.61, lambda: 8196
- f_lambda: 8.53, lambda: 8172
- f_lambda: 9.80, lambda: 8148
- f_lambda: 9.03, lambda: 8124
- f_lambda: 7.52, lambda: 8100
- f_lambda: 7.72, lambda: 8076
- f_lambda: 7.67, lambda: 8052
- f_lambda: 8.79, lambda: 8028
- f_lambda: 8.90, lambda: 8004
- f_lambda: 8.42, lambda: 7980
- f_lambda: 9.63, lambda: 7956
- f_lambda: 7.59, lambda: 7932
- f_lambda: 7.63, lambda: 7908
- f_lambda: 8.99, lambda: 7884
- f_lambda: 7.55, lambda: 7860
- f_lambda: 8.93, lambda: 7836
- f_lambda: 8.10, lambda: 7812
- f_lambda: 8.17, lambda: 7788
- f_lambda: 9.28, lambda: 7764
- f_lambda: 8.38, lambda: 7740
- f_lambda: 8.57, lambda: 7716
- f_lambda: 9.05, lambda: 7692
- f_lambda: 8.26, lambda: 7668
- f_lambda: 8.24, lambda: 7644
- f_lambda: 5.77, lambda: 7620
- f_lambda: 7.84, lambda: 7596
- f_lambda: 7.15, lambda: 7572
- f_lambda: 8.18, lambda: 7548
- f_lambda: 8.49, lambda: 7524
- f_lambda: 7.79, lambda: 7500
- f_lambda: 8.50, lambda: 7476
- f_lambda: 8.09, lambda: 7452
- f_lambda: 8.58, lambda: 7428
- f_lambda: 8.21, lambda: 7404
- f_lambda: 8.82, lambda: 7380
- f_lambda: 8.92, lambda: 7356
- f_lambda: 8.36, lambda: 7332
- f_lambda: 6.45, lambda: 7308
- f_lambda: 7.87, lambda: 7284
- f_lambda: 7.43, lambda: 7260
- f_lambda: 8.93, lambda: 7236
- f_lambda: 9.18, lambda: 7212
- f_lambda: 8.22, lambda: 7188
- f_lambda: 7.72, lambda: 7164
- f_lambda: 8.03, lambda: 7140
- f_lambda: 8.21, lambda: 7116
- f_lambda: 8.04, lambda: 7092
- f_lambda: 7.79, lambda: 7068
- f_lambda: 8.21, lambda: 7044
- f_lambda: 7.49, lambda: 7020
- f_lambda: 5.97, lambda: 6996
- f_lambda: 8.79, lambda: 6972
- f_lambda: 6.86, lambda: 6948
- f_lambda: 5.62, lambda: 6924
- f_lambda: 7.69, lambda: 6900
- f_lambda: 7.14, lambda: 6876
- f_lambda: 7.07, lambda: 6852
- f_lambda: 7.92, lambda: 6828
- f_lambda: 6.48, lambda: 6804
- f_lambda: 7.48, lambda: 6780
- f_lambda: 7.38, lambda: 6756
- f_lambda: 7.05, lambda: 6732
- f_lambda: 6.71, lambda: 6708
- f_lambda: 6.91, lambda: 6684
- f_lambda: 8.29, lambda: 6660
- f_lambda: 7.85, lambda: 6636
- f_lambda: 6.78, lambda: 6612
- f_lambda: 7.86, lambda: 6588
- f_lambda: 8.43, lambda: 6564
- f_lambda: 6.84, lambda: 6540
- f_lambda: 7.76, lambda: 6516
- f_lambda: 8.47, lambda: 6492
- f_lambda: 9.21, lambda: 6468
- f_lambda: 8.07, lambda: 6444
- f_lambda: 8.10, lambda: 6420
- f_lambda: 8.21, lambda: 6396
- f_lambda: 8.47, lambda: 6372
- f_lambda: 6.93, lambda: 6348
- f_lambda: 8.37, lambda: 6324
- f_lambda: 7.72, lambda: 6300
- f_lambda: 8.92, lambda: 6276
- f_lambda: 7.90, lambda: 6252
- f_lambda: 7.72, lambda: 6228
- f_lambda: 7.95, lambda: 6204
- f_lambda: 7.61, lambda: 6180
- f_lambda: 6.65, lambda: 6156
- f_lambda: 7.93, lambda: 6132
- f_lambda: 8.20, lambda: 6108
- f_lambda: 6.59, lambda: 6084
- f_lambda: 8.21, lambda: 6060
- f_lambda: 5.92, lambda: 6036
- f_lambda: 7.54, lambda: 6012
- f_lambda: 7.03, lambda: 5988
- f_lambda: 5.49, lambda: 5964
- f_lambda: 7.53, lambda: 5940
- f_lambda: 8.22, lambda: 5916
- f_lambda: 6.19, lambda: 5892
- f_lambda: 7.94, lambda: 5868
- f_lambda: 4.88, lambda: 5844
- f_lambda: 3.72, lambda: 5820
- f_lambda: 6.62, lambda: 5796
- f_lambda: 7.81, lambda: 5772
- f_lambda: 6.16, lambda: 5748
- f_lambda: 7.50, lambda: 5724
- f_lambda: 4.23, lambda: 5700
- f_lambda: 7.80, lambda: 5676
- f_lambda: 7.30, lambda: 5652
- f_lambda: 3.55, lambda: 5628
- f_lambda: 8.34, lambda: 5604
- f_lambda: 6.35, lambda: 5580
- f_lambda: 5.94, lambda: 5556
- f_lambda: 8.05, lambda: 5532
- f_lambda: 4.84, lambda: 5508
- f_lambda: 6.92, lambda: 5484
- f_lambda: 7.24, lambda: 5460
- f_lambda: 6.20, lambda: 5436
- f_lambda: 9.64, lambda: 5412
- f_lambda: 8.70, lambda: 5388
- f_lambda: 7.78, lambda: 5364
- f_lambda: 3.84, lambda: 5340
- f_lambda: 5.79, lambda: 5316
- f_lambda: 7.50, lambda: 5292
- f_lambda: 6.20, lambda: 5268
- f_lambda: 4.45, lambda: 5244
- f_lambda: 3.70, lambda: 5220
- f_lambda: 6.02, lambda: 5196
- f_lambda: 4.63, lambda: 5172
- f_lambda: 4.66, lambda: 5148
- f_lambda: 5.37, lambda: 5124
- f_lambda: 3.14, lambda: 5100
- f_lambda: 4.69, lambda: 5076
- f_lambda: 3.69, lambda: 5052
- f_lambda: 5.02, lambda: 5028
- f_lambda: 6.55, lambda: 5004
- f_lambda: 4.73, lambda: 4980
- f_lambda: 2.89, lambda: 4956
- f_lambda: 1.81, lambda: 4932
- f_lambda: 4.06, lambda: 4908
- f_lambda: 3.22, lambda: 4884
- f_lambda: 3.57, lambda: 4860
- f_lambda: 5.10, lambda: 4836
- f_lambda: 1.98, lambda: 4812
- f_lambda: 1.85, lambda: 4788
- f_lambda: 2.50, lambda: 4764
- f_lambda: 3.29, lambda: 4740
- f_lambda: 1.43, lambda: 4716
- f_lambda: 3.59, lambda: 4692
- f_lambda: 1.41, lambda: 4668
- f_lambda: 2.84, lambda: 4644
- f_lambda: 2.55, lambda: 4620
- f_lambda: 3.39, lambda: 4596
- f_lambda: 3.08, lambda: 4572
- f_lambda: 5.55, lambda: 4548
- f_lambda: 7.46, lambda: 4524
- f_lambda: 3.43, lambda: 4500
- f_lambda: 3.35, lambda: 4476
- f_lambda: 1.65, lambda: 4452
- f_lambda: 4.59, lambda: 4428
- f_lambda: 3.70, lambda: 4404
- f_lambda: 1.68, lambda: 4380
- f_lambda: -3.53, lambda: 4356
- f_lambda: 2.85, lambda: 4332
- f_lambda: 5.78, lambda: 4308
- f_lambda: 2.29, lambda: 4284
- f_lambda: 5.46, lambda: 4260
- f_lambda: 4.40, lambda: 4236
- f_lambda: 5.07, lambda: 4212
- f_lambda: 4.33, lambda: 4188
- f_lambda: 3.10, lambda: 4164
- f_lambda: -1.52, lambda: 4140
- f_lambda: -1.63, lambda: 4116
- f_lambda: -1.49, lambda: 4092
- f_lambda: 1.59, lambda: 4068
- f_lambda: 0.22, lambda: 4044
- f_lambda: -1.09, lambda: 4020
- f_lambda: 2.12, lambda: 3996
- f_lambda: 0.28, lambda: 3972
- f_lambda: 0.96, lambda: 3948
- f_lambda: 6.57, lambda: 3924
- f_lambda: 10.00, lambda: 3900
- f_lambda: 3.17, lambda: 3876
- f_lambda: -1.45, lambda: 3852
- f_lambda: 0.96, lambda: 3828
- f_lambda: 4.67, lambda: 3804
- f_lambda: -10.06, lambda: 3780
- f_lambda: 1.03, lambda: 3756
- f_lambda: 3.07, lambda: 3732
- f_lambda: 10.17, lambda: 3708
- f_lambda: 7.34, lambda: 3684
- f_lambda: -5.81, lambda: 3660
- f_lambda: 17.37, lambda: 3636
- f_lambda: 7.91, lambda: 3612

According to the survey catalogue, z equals 0.34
